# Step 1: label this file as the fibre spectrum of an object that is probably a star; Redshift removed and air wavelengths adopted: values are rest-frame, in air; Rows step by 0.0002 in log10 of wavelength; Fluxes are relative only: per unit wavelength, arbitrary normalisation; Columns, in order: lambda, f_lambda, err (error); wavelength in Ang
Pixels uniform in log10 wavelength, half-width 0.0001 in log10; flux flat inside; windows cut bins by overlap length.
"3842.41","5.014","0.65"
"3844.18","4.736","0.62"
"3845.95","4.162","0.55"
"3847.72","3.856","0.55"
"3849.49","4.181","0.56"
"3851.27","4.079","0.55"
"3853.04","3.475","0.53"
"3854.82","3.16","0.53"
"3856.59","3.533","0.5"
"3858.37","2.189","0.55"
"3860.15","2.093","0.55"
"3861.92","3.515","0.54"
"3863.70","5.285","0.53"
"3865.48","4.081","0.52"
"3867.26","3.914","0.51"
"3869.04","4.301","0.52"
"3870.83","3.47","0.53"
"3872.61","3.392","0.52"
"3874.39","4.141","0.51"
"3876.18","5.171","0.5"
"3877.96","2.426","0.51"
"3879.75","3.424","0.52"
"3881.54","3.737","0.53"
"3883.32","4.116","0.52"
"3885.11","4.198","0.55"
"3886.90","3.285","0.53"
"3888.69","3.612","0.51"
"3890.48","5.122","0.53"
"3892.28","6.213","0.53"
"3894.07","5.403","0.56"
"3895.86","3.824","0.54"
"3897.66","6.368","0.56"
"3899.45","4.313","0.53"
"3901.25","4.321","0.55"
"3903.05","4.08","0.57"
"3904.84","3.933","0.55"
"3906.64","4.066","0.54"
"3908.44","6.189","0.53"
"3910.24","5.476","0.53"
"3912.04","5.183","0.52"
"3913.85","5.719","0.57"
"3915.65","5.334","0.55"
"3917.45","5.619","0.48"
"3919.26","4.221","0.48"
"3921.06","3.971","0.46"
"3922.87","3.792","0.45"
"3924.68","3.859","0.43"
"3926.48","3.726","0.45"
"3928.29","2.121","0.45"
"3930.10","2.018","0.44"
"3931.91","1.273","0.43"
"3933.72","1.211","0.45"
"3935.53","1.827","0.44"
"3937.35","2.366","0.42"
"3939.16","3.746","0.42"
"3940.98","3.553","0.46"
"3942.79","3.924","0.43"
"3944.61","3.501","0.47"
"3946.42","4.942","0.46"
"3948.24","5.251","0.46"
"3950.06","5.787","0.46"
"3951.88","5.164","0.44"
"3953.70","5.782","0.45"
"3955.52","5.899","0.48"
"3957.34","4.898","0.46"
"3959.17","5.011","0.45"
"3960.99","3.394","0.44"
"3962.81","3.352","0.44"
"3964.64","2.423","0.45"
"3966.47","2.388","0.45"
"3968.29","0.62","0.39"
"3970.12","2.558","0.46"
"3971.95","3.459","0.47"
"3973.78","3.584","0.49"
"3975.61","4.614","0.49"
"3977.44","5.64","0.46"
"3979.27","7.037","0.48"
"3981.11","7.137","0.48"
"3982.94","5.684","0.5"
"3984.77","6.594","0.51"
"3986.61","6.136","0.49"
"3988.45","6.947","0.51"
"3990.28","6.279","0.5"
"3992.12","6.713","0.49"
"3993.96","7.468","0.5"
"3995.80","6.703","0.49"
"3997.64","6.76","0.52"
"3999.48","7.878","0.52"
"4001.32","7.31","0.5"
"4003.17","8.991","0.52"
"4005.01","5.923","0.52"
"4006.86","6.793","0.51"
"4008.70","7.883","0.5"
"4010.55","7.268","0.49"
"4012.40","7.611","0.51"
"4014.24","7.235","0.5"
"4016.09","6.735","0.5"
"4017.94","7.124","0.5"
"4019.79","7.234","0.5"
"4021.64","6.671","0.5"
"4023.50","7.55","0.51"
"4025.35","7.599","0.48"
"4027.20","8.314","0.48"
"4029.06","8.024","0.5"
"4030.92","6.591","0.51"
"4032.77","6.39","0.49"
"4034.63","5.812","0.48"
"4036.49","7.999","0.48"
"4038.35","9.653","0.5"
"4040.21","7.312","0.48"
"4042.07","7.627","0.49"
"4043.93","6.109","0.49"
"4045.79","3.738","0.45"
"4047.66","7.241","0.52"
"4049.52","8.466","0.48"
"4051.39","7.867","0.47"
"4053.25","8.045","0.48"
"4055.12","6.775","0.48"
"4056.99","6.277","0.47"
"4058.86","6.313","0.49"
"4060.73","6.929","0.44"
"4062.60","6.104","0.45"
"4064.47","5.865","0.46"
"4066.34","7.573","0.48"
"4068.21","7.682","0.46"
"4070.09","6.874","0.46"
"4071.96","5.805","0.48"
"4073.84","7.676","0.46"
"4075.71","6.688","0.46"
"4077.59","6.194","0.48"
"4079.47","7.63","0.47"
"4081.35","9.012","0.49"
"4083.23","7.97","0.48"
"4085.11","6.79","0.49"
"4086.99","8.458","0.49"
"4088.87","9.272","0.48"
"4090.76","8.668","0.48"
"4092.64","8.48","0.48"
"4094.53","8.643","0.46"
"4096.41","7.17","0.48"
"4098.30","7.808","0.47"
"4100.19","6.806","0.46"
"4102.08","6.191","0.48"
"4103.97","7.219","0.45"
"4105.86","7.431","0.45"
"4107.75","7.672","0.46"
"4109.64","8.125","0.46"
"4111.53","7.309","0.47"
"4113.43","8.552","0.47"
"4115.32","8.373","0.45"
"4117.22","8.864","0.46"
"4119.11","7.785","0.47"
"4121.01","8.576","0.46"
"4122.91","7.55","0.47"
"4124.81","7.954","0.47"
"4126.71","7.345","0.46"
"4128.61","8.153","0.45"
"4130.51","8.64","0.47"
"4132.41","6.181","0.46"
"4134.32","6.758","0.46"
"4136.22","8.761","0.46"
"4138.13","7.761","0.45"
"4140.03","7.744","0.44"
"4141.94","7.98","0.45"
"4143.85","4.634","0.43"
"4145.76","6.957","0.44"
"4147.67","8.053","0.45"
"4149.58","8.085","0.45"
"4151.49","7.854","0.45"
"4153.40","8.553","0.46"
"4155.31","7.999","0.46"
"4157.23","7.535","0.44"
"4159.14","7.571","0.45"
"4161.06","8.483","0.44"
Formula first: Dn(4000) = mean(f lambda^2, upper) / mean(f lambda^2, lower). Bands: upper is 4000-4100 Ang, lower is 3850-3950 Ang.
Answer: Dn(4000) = 1.99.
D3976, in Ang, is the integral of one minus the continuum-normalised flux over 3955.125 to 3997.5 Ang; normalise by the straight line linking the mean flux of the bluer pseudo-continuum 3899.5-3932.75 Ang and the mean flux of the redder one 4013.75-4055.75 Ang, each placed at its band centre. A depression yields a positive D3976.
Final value 5.7 Ang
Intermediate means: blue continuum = 4.17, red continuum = 7.22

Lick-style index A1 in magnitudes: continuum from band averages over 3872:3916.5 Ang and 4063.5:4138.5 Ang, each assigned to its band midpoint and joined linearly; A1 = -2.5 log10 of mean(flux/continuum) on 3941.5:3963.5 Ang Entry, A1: 0.14 mag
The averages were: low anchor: 4.53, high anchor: 7.66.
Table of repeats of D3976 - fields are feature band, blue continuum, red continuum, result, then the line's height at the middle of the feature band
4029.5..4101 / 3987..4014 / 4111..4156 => 1.75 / 7.46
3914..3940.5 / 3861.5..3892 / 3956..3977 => 2.79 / 3.67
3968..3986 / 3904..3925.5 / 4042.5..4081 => 2.59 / 5.65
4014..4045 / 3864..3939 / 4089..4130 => -4.29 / 6.4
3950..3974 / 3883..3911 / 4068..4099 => 7.87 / 5.72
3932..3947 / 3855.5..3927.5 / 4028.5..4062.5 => 6.28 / 5.12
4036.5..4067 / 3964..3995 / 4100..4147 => -3.42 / 6.32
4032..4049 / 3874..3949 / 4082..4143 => -1.15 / 6.49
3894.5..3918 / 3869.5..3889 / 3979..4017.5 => -2.46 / 4.48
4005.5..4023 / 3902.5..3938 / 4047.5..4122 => -3.59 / 5.94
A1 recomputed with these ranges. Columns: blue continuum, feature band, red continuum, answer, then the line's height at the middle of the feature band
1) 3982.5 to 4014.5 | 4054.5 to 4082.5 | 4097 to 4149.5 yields 0.07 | 7.35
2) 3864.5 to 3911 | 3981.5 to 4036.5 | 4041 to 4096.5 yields -0.12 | 6.3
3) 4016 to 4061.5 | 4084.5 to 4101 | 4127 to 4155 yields -0.09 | 7.38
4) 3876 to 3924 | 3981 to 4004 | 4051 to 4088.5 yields -0.17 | 5.97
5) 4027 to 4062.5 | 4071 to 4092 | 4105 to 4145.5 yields -0.04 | 7.37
